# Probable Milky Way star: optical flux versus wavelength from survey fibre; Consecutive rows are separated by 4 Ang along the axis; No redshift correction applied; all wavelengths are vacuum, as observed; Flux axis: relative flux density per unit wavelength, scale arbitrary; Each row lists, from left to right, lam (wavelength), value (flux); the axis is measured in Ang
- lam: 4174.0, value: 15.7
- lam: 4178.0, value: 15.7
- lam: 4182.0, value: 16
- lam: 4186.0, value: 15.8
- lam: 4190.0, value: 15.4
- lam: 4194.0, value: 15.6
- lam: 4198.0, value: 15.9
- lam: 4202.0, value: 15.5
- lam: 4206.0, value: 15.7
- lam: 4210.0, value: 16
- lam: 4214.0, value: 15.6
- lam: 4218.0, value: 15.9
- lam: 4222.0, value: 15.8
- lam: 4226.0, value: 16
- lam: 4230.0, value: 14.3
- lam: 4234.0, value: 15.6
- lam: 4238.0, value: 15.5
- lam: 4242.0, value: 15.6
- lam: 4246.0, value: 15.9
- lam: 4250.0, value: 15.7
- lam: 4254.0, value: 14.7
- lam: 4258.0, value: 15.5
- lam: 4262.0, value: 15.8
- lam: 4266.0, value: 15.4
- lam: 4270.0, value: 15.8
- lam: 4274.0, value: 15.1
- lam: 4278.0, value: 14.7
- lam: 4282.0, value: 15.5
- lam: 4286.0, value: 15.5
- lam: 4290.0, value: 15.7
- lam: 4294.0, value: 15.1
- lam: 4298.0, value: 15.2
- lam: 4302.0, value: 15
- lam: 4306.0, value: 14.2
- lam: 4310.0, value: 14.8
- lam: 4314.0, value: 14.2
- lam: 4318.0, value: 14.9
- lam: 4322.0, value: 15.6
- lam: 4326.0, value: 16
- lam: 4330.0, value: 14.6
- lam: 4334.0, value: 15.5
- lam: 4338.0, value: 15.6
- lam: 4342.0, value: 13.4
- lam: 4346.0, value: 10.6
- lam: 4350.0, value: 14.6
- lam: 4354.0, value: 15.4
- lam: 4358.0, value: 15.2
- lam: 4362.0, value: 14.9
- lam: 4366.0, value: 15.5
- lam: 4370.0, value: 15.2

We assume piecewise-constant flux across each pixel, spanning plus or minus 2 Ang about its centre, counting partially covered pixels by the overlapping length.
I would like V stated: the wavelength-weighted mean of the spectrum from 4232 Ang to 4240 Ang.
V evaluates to 15.6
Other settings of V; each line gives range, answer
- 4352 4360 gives 15.3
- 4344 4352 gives 12.6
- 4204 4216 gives 15.8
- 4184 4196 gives 15.6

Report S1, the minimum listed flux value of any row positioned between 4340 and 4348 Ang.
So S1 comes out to 10.6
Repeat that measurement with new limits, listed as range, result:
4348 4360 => 14.6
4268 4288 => 14.7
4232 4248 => 15.5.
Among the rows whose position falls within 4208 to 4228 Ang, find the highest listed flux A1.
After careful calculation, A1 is 16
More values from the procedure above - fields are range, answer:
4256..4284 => 15.8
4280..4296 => 15.7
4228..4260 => 15.9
